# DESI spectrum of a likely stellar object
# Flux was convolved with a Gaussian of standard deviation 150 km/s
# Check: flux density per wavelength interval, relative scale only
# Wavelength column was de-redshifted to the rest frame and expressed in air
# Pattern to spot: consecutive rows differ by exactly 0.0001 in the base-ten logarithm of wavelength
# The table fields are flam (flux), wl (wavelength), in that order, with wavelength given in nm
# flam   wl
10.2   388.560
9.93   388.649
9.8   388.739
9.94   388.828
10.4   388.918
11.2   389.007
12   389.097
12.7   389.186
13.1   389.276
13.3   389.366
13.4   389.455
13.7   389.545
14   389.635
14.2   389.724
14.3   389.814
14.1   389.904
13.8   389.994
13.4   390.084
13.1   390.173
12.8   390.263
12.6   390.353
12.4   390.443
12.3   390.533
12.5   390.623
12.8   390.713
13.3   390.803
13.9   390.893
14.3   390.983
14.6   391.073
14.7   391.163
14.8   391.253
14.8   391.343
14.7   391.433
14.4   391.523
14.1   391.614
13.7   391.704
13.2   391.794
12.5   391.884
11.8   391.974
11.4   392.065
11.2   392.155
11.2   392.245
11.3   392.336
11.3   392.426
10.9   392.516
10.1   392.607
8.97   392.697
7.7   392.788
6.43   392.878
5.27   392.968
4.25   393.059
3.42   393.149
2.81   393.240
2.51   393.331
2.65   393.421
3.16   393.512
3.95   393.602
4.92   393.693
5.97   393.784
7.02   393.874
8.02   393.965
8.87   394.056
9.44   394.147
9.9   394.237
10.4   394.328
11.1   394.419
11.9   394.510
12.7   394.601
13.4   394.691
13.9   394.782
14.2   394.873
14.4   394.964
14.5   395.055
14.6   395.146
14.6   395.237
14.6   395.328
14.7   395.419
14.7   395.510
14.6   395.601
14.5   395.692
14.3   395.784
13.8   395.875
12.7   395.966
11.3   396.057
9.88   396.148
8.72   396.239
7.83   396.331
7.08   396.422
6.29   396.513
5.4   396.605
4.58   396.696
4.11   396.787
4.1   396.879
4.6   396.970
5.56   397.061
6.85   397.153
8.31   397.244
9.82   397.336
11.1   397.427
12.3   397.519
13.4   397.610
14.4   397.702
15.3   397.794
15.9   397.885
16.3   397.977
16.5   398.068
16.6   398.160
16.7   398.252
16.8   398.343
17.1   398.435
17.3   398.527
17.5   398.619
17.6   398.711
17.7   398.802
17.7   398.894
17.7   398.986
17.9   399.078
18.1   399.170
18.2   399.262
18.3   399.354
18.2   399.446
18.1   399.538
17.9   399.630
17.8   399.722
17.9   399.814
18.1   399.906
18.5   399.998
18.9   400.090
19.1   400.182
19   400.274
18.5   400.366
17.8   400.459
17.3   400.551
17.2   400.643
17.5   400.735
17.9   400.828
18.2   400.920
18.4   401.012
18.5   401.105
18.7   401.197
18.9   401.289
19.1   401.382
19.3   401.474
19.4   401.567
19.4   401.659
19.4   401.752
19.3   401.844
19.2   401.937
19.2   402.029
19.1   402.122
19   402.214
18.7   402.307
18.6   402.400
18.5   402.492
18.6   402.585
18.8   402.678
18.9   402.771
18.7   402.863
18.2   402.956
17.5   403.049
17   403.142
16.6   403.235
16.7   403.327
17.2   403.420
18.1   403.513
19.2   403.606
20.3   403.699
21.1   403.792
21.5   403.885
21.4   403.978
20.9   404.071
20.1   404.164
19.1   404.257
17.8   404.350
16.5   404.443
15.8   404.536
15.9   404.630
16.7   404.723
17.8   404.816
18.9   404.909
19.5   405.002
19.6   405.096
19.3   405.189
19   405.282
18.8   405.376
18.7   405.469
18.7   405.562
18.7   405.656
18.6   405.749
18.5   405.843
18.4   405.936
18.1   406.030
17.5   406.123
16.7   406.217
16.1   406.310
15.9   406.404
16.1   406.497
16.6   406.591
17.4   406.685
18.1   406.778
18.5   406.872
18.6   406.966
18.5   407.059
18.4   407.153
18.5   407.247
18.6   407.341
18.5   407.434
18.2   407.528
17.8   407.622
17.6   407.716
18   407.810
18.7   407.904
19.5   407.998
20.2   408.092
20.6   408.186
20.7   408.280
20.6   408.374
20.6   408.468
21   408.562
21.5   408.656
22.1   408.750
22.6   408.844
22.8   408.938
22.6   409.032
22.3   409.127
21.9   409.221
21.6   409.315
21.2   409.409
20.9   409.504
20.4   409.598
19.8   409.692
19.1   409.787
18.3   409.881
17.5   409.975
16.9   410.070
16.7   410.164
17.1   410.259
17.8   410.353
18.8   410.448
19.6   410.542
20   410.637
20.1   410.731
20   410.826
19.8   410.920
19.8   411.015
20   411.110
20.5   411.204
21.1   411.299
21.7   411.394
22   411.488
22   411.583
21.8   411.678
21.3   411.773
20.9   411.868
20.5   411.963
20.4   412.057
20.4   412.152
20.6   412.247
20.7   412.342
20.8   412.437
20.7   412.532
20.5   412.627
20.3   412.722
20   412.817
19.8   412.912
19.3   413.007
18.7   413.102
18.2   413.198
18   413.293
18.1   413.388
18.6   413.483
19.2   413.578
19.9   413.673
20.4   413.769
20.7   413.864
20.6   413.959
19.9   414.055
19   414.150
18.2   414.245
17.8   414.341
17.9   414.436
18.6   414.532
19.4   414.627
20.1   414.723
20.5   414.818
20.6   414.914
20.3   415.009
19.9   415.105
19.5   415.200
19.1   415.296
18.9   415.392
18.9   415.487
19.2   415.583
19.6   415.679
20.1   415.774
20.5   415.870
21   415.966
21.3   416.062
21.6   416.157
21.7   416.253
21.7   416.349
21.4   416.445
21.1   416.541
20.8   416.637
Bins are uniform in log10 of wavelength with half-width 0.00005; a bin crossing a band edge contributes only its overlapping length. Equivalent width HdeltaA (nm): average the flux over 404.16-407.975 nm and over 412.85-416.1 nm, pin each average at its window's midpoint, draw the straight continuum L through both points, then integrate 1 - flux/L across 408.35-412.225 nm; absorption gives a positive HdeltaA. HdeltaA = -0.34 nm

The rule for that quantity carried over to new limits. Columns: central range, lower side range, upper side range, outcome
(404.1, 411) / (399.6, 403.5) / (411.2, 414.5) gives 0.10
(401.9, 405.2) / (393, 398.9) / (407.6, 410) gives -0.42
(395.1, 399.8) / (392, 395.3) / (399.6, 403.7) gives 0.10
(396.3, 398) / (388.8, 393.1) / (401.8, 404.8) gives 0.71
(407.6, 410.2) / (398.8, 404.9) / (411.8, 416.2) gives -0.13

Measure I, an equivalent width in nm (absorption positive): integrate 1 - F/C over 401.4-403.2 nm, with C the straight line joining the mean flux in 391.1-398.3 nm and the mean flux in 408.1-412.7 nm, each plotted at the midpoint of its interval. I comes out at -0.404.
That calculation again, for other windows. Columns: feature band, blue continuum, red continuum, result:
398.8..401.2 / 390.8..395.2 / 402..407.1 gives -0.464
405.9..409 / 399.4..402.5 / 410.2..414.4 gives 0.068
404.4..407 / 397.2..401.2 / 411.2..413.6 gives 0.098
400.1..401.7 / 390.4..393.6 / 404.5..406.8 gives -0.339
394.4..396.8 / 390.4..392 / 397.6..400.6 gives 0.601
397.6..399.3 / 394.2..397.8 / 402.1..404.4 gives -0.398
